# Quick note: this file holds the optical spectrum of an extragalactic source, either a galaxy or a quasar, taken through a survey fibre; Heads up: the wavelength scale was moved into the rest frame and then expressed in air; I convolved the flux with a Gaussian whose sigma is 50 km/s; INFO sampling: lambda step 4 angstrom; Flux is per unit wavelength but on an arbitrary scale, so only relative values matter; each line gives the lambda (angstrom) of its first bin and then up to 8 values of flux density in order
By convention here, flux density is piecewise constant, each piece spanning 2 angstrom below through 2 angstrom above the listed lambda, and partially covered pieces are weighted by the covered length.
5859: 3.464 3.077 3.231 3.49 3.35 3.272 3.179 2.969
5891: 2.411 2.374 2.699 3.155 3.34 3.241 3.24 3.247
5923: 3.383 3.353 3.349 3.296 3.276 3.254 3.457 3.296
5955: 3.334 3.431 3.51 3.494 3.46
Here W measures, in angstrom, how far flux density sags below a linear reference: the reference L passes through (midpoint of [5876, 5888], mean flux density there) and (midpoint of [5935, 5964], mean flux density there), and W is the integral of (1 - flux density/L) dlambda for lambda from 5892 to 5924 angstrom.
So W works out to 1.9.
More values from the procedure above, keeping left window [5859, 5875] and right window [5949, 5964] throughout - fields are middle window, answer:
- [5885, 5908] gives 3.6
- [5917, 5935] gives 0.1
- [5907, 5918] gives 0.3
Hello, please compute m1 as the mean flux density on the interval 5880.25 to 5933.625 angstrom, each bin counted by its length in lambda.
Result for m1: 3.08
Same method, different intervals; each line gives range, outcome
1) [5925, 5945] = 3.31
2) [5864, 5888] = 3.25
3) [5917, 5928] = 3.33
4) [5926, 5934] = 3.34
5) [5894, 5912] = 2.98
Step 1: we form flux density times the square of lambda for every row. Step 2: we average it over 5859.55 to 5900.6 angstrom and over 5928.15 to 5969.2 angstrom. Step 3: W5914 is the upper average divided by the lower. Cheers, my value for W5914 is 1.1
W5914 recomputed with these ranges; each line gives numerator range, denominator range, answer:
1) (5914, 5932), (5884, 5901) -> 1.27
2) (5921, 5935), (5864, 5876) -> 1.03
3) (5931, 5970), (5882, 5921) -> 1.15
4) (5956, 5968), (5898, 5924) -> 1.10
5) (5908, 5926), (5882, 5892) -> 1.16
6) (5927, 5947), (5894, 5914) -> 1.12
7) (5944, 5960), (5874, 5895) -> 1.17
